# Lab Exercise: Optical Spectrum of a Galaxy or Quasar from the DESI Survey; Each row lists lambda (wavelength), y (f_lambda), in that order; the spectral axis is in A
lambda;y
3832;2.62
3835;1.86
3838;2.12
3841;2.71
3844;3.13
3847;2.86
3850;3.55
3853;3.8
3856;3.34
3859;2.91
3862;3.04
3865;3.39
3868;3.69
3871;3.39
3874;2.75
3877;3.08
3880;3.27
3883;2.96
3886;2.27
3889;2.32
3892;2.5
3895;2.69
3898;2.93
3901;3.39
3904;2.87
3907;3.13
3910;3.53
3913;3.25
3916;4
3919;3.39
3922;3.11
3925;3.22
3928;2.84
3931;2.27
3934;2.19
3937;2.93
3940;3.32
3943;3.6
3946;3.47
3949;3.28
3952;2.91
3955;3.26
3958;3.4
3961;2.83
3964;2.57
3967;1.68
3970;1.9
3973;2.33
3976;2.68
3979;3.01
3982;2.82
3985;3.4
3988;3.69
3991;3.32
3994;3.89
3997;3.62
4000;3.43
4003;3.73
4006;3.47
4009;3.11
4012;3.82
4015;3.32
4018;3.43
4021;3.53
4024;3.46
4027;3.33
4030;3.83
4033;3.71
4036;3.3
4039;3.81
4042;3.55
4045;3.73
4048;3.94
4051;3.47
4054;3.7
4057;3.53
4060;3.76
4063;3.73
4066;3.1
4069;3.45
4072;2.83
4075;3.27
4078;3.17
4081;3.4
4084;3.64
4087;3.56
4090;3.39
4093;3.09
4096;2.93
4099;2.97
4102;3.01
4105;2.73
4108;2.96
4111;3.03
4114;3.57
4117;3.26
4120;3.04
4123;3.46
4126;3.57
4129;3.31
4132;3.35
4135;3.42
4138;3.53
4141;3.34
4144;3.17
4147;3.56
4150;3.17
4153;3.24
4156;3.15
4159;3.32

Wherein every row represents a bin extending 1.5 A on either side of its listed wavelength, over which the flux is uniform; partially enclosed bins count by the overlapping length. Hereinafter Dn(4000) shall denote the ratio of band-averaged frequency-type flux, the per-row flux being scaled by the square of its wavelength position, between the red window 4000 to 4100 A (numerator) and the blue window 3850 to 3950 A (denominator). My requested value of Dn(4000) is 1.20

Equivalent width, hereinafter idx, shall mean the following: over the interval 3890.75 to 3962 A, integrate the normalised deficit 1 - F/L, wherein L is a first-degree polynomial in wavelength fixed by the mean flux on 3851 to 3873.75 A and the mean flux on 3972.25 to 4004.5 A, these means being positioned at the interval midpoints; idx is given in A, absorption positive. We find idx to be 4.5 A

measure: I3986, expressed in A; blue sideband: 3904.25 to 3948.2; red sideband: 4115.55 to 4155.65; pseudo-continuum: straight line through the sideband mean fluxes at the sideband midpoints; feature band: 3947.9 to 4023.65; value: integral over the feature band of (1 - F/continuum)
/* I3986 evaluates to 1.6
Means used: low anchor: 3.15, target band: 3.14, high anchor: 3.33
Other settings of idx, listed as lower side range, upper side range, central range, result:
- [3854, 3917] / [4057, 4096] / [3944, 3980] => 4.6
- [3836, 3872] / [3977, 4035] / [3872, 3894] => 3.1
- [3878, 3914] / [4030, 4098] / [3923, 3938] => 1.7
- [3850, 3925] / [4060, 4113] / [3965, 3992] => 3.6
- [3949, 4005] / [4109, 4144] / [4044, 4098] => -3.3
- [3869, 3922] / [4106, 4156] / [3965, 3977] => 3.8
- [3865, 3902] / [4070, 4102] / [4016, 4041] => -3.2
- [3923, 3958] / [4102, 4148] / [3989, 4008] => -2.8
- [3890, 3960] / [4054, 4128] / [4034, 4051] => -2.2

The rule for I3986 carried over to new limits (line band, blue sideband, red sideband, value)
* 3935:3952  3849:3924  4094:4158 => -0.5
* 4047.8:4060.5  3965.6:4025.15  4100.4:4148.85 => -1.7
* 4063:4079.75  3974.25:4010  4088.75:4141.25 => 0.2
